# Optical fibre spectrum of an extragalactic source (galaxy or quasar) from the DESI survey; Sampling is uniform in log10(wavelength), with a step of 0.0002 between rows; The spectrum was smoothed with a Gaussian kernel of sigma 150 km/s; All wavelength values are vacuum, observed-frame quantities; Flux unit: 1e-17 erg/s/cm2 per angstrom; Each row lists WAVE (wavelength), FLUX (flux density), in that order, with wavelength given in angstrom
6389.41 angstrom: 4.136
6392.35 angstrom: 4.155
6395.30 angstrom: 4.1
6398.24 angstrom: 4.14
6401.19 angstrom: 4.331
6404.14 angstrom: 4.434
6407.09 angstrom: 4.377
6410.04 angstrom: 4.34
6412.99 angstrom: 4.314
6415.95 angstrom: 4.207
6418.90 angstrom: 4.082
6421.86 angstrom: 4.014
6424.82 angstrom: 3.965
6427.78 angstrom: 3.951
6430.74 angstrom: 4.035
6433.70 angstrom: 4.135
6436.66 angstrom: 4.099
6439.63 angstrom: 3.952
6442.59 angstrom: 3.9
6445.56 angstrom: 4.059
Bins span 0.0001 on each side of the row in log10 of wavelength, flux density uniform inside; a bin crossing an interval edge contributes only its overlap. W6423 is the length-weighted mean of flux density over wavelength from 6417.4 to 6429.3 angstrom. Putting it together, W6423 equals 4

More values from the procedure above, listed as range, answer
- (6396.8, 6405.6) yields 4.3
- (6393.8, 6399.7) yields 4.12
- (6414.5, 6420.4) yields 4.15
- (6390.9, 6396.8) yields 4.13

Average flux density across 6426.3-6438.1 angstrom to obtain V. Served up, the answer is 4.06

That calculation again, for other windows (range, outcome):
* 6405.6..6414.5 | 4.34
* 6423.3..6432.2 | 3.98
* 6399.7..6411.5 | 4.37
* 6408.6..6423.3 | 4.19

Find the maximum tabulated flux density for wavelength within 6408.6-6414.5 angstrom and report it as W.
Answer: 4.34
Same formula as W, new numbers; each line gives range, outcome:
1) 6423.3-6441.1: 4.135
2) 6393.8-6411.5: 4.434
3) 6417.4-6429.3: 4.082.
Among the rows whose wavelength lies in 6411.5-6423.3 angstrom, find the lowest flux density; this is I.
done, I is 4.014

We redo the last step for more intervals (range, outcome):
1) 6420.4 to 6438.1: 3.951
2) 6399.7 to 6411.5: 4.331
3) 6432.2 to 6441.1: 3.952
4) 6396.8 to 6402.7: 4.14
